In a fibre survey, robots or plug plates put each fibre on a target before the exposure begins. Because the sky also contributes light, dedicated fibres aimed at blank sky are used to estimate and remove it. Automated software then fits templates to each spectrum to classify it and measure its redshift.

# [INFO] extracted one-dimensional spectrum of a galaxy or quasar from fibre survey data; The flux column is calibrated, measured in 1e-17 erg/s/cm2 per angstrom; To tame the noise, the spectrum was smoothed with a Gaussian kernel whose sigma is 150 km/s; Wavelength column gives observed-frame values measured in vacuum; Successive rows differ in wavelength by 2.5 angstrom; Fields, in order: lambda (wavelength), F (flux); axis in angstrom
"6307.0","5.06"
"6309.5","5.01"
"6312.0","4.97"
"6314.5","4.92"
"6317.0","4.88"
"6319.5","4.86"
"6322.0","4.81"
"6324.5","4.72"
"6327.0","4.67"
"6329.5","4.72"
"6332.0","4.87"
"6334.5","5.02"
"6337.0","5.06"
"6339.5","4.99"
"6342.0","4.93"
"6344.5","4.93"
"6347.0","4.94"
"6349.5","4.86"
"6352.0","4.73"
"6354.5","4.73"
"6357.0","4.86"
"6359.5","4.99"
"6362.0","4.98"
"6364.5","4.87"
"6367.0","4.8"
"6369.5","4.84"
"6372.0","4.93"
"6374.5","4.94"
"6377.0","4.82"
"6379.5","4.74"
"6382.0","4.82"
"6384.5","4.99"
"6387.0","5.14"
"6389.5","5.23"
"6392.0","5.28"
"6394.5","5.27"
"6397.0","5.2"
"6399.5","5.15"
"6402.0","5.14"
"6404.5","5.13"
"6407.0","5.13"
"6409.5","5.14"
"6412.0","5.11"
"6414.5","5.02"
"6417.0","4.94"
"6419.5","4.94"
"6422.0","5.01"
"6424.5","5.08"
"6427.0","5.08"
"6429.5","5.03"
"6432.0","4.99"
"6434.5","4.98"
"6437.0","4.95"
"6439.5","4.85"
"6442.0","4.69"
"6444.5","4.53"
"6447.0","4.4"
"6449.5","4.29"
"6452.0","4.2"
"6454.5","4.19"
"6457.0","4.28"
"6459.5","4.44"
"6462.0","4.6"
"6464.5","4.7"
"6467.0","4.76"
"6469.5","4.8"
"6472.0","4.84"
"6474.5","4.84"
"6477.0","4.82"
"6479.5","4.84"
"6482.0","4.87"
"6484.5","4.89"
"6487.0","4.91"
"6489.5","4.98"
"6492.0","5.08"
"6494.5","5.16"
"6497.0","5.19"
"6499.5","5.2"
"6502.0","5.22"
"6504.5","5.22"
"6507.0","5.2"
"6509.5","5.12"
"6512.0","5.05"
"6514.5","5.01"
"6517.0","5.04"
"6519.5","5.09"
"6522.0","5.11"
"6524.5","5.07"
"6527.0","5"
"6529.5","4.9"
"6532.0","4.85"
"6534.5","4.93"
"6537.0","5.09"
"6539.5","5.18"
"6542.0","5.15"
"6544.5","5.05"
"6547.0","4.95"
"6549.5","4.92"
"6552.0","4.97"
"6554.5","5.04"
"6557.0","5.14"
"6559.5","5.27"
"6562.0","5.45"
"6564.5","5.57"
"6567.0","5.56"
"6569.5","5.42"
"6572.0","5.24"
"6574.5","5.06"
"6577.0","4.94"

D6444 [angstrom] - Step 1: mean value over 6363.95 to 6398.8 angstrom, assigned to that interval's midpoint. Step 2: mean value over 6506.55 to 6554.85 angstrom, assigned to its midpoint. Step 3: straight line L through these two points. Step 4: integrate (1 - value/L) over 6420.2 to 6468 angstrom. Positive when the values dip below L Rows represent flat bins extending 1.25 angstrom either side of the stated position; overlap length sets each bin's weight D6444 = 3.1 angstrom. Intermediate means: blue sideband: 5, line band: 4.69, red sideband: 5.03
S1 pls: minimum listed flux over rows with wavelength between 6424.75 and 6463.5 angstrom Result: 4.19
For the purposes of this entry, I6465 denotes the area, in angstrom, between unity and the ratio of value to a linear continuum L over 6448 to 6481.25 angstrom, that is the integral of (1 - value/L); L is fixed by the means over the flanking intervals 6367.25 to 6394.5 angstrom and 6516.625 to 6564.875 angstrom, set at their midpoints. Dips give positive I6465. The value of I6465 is 2.9 angstrom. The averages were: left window 4.98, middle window 4.59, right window 5.08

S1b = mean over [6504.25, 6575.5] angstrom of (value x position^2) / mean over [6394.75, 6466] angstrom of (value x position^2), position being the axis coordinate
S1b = 1.1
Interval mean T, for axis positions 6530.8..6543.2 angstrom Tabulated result 5.04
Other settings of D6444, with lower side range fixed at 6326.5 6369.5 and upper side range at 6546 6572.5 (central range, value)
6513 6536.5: 0.8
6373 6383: 0.2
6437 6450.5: 1.2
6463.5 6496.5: 1.4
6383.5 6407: -1.0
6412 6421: 0.0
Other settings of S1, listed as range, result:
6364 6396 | 4.74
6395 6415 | 5.02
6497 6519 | 5.01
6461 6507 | 4.6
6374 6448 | 4.4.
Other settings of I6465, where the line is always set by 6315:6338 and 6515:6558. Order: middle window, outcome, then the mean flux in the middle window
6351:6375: 0.1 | 4.87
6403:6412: -0.4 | 5.13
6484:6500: -0.2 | 5.06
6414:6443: -0.2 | 4.96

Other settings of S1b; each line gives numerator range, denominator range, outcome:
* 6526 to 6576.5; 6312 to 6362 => 1.13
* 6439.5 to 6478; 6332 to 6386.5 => 0.96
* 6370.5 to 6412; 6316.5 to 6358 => 1.06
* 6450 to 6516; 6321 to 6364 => 1.04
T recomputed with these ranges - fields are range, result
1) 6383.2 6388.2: 5.06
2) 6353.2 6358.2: 4.79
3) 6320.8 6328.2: 4.73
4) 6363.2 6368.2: 4.84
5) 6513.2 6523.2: 5.06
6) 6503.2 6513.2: 5.15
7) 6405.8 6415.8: 5.1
